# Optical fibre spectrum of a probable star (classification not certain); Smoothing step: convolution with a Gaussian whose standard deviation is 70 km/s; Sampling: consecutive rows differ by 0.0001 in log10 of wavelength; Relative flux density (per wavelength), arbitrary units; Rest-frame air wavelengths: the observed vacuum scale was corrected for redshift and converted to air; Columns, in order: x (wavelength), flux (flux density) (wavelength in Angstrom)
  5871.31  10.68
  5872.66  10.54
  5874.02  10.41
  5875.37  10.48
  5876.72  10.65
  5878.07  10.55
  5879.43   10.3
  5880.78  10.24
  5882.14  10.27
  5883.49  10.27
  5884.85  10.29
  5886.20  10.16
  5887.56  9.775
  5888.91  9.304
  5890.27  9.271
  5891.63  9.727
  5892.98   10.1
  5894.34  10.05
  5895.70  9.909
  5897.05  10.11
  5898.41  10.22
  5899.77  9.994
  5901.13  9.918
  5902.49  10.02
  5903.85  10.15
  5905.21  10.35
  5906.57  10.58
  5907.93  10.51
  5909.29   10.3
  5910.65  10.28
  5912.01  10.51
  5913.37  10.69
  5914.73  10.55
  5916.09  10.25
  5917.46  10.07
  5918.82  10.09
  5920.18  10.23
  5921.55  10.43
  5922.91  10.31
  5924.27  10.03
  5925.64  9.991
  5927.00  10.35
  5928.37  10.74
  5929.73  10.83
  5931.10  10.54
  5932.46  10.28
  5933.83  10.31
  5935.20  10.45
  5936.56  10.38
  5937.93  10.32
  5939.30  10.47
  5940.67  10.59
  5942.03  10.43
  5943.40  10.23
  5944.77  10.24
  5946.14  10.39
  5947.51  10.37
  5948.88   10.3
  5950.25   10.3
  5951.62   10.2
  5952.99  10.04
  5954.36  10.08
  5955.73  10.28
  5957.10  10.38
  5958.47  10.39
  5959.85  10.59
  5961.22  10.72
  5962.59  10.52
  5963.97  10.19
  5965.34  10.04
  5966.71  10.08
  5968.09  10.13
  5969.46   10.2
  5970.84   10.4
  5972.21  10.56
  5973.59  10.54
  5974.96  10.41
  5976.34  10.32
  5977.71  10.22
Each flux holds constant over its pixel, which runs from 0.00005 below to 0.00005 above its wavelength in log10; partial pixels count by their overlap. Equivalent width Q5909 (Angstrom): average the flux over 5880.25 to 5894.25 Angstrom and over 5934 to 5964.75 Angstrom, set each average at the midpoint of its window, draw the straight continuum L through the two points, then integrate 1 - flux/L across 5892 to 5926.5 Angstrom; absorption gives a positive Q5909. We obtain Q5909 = -0.5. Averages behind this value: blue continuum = 9.94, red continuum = 10.4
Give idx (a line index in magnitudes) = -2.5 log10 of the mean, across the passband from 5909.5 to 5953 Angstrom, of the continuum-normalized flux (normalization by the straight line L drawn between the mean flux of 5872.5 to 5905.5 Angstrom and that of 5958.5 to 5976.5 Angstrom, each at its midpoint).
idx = -0.012 mag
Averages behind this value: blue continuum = 10.1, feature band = 10.4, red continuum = 10.4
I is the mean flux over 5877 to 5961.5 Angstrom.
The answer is 10.3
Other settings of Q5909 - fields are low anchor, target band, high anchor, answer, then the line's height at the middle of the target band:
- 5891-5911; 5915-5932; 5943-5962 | -0.2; 10.2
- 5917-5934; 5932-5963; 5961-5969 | -0.2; 10.3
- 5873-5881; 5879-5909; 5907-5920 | 1.0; 10.4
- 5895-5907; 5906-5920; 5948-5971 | -0.3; 10.2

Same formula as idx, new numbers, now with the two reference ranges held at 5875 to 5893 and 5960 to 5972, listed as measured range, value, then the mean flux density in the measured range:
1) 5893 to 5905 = 0.01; 10.1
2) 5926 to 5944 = -0.02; 10.5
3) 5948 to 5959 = 0.00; 10.3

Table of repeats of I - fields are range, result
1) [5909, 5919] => 10.4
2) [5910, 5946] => 10.4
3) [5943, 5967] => 10.3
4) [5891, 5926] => 10.2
